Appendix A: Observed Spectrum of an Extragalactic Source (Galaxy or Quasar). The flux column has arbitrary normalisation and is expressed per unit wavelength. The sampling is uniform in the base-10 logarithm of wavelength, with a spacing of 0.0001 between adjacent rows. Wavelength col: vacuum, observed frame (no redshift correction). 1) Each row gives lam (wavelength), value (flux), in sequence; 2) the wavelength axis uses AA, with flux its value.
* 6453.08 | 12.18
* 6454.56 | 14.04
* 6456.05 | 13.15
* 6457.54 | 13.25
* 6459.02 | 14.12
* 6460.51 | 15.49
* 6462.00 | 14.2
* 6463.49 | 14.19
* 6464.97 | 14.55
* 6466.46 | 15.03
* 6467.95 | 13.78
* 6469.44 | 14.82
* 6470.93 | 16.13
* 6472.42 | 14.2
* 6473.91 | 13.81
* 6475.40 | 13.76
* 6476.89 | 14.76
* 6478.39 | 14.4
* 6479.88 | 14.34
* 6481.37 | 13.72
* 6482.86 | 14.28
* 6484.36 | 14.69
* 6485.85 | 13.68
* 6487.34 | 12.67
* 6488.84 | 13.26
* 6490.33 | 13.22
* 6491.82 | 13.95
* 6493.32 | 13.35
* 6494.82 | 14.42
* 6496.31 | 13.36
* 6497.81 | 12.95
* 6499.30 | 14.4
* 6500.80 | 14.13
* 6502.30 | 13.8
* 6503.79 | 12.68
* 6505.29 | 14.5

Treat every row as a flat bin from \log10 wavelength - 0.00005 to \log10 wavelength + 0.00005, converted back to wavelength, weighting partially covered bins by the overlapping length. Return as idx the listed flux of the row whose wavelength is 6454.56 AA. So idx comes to 14.04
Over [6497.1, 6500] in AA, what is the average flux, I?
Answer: 13.7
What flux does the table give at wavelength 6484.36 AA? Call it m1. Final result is 14.69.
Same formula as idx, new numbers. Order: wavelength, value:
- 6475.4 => 13.76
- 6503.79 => 12.68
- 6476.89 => 14.76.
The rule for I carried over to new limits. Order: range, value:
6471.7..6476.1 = 13.9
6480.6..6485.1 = 14.2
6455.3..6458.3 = 13.2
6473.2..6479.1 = 14.2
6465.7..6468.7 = 14.4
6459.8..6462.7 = 14.8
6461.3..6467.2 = 14.5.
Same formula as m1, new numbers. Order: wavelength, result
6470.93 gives 16.13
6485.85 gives 13.68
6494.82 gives 14.42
